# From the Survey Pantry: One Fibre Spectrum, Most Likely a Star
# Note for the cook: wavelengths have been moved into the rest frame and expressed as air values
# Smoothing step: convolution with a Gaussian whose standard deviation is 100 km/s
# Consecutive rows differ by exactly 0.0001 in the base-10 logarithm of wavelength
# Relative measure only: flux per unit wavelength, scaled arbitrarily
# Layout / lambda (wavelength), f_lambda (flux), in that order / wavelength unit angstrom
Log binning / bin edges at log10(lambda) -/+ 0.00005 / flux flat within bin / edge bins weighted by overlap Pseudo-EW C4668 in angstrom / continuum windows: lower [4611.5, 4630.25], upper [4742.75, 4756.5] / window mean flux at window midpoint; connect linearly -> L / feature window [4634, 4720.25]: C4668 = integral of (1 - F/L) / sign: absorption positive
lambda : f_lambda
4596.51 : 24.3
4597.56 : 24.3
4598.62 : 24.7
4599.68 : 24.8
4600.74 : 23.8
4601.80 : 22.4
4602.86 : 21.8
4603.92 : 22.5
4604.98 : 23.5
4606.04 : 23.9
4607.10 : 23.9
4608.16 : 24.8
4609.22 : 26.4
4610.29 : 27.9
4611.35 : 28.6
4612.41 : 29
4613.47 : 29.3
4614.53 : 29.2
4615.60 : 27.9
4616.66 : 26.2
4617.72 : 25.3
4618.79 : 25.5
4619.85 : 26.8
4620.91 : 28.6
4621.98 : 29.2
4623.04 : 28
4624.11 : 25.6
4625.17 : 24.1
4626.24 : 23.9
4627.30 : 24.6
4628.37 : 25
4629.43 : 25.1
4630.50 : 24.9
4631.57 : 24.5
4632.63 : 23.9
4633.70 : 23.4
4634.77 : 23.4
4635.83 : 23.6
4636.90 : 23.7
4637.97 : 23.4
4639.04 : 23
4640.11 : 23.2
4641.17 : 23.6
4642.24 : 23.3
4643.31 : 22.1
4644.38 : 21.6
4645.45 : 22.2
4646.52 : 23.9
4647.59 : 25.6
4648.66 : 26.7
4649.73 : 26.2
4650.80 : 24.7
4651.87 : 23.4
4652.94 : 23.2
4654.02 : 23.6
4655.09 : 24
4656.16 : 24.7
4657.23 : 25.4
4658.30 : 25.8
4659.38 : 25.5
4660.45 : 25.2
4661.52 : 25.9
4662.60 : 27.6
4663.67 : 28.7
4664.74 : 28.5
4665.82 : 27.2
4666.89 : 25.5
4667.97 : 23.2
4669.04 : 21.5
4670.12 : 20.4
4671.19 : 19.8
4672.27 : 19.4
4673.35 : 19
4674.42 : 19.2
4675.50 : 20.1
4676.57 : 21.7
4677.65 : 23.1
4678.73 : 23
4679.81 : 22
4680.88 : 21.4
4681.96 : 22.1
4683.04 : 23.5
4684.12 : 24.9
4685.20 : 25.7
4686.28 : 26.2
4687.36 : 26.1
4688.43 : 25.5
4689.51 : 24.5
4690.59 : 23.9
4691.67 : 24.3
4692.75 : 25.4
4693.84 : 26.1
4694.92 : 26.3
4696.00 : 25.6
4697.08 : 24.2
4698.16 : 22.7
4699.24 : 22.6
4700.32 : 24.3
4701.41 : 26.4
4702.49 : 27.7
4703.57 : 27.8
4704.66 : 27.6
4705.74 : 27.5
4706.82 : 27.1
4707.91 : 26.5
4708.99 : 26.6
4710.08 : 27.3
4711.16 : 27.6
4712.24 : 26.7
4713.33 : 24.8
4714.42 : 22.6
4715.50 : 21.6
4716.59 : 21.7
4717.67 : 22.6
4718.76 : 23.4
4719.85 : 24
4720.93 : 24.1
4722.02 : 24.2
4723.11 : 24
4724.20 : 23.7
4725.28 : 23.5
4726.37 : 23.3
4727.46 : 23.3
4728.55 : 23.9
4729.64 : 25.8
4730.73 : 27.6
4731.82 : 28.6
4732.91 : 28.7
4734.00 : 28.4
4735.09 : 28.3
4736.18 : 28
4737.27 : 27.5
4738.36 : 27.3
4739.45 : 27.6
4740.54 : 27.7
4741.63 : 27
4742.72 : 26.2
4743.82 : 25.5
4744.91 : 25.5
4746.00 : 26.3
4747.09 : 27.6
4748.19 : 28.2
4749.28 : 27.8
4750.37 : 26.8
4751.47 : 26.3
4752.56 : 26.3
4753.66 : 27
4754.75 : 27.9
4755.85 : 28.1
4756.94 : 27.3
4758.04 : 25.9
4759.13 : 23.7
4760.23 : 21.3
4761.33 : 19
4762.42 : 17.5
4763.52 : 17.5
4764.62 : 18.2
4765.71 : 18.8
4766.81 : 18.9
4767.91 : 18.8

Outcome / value 8.09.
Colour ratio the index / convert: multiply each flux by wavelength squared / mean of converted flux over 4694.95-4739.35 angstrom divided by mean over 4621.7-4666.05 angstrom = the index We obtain 1.1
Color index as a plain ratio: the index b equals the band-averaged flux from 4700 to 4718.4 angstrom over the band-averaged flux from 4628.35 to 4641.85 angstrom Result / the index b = 1.08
